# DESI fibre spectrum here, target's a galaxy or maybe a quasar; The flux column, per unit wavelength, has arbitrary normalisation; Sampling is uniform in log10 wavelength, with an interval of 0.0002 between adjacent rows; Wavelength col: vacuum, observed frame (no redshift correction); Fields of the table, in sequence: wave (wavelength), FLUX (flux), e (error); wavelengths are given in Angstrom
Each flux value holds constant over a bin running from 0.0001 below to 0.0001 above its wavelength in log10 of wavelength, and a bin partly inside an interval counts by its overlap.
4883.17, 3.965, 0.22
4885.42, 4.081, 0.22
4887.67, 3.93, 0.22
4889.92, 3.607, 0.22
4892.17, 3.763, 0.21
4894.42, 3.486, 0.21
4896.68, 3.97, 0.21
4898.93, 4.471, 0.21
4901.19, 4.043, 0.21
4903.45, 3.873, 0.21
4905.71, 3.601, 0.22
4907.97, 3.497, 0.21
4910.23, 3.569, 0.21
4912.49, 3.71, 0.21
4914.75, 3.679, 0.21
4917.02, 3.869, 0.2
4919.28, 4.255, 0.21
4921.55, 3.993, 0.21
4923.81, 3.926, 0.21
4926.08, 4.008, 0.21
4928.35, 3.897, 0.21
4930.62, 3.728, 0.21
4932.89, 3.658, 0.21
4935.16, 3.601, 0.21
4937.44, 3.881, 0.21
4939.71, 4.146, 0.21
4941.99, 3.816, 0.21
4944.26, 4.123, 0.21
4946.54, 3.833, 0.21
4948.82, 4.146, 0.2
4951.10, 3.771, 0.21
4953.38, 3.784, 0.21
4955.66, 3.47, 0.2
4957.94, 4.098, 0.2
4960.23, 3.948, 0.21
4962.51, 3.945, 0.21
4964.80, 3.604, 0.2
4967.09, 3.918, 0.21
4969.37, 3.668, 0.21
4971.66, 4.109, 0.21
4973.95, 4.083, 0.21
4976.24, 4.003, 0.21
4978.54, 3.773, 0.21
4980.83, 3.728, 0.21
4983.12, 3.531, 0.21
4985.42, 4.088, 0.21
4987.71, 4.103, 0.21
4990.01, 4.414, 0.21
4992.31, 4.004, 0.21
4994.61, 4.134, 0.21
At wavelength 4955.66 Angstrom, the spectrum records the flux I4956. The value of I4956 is 3.47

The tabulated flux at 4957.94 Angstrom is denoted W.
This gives 4.098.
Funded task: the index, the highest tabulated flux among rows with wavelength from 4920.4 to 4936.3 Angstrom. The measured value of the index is 4.008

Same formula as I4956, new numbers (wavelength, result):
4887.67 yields 3.93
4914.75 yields 3.679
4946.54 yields 3.833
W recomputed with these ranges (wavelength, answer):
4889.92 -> 3.607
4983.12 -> 3.531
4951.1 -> 3.771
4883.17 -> 3.965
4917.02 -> 3.869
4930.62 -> 3.728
